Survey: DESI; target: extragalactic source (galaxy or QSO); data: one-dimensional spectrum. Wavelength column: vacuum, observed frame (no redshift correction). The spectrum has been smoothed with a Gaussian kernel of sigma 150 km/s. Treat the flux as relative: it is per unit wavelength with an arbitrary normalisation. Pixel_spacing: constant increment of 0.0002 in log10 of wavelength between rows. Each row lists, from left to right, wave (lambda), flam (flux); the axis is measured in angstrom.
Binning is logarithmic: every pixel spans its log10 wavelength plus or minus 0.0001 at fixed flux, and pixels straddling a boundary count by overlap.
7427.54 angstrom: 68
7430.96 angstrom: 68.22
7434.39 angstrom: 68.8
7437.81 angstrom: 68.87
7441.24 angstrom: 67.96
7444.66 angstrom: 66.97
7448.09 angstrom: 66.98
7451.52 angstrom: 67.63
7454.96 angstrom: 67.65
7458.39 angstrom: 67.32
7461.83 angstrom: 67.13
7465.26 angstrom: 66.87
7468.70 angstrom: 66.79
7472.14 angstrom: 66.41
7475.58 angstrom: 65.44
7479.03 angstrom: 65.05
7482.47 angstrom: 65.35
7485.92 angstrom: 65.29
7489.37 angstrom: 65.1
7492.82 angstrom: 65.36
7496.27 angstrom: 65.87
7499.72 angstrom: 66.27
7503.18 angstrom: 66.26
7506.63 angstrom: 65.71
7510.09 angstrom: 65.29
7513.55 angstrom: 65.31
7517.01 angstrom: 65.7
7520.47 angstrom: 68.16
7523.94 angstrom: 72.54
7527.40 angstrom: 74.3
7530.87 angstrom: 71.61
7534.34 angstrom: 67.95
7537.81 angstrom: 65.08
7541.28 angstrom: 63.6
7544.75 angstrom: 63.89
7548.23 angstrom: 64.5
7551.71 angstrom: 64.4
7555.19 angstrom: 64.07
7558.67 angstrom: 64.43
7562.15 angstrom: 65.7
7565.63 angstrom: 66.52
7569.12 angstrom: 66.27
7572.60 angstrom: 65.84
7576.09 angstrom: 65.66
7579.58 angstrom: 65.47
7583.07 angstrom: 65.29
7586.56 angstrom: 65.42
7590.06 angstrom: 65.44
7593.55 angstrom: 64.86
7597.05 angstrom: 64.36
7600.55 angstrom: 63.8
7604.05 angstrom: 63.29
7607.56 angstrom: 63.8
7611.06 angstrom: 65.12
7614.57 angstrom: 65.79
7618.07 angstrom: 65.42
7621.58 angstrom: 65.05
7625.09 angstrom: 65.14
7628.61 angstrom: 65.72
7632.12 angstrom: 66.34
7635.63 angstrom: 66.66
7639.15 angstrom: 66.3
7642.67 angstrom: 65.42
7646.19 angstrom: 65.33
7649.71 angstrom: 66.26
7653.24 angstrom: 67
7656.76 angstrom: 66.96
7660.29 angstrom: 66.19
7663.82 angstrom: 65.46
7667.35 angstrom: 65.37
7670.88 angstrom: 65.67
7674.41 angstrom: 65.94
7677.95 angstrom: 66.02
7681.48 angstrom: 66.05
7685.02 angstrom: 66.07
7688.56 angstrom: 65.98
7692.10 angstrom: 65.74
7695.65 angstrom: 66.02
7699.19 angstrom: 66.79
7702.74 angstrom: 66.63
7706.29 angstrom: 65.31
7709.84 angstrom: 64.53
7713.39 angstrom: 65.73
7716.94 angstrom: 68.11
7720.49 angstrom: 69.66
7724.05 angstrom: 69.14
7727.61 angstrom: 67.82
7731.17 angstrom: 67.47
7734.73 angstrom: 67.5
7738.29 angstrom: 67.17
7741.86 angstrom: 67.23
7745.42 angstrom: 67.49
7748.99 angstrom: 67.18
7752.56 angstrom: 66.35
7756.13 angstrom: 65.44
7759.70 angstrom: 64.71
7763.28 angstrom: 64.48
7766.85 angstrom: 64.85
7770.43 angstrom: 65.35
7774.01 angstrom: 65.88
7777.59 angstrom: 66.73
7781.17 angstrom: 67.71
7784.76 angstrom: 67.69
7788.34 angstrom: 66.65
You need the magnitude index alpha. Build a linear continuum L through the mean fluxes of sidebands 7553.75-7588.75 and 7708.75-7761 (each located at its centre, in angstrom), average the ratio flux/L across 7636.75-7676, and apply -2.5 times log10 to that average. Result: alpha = 0.01 mag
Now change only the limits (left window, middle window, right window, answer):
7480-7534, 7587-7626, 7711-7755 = 0.04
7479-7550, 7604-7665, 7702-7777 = 0.01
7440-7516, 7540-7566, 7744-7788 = 0.03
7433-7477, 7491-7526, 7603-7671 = 0.00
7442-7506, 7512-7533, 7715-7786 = -0.05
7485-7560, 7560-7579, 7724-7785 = 0.01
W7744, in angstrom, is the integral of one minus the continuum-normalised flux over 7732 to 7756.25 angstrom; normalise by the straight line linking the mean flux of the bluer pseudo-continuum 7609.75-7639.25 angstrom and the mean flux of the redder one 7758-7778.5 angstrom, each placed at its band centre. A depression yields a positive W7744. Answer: -0.6 angstrom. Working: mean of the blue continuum 65.7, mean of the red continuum 65.3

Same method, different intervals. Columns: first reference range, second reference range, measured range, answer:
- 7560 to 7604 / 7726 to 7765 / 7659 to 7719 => 0.2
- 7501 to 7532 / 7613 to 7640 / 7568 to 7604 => 0.8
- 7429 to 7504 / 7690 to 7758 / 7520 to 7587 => 0.3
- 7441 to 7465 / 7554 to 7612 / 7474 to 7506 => 0.5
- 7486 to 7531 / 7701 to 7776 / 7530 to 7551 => 0.4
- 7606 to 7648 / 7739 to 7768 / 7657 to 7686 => -0.1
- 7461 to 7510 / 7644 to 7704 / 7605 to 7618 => 0.2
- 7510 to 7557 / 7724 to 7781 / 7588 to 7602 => 0.5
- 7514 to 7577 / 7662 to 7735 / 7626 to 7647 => 0.2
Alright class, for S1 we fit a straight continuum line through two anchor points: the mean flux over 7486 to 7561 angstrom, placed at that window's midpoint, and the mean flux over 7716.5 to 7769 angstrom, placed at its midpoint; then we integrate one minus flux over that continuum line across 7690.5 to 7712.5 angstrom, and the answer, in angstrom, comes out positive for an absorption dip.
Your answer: 0.3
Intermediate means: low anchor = 66.4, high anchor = 66.9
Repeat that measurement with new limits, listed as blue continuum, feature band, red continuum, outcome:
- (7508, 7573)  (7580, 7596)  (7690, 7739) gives 0.4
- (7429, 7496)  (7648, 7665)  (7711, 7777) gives 0.1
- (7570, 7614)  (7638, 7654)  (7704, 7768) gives -0.1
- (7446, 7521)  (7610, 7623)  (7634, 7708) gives 0.1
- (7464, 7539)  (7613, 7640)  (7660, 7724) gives 0.3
